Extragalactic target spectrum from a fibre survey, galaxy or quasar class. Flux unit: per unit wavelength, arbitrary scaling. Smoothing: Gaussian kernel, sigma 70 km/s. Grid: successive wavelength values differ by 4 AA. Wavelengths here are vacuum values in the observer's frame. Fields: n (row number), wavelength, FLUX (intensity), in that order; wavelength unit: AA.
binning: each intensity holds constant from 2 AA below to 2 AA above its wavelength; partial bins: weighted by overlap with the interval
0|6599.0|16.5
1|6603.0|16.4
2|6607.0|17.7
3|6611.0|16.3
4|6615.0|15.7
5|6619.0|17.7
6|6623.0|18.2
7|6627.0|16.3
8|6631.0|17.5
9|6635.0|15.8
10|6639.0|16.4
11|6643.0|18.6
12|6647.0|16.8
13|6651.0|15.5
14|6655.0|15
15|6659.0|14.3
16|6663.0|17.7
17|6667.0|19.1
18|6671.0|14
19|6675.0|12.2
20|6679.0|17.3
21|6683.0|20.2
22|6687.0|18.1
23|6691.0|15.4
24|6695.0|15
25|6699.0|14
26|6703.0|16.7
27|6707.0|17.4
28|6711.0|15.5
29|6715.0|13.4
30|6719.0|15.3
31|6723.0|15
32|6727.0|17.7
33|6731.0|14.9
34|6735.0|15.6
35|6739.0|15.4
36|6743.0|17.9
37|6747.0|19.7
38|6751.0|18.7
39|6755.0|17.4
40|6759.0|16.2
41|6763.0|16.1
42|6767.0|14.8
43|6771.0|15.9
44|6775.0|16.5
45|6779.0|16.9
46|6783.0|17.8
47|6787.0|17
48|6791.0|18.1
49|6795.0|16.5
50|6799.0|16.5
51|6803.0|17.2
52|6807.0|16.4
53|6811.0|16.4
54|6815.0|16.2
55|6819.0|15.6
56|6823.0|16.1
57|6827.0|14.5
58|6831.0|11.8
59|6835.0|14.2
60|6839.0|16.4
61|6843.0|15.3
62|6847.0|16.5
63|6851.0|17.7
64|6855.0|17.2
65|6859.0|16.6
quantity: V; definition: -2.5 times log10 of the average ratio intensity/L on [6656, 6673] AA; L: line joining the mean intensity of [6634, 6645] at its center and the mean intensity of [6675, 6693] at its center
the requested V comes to 0.06 mag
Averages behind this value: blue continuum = 17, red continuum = 17.1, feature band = 16.2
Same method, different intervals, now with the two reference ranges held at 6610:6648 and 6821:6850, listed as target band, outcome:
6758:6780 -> -0.02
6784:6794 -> -0.13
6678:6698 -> -0.04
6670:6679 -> 0.19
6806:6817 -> -0.07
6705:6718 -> 0.05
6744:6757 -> -0.17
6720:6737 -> 0.02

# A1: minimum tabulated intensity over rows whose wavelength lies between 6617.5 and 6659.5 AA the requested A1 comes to 14.3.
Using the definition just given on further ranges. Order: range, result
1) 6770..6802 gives 15.9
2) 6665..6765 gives 12.2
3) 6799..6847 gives 11.8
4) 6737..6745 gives 15.4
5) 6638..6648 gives 16.4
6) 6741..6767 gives 14.8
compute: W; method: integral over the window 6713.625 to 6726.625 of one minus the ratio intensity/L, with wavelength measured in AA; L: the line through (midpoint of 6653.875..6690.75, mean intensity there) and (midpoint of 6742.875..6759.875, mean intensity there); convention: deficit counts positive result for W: 1.8 AA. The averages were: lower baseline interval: 16.4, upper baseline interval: 18.1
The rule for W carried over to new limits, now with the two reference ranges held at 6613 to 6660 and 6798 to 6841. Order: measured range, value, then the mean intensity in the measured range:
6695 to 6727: 1.3 AA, 15.5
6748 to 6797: -3.4 AA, 16.9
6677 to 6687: -1.4 AA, 18.6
